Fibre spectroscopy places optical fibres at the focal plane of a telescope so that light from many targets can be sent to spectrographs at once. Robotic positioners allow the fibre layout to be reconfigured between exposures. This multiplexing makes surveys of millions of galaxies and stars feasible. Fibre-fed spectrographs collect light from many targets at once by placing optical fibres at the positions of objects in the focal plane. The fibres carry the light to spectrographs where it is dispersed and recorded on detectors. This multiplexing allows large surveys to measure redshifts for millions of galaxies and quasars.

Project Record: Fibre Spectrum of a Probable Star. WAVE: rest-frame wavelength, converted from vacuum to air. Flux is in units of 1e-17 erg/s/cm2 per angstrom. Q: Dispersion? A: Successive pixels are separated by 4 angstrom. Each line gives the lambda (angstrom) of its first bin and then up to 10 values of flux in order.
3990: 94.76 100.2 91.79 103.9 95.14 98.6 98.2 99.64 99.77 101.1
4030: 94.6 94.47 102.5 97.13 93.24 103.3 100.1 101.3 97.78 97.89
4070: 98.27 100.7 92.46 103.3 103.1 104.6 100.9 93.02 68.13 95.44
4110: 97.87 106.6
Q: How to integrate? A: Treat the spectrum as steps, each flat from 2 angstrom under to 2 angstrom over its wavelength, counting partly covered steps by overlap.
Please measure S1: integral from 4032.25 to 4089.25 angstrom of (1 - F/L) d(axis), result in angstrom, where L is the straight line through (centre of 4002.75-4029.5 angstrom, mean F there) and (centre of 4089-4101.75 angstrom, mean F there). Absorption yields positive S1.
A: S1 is -1.5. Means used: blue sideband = 98.8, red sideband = 94.8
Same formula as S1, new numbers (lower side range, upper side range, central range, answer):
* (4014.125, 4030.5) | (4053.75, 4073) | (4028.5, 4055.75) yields 0.31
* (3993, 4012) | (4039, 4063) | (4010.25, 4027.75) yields -0.24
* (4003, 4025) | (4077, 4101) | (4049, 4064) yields -0.28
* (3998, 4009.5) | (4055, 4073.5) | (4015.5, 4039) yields -0.02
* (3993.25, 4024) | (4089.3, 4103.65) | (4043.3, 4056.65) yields -0.56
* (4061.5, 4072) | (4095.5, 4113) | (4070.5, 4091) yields -1.18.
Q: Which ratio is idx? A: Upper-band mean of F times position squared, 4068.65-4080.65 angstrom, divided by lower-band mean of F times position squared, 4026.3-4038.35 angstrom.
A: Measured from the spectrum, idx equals 1.0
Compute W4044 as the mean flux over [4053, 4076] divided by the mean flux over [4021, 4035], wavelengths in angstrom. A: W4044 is 1.0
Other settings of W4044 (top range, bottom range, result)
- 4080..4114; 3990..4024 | 0.98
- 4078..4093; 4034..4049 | 1.05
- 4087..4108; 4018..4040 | 0.94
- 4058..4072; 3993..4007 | 1.01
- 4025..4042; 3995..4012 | 1.00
